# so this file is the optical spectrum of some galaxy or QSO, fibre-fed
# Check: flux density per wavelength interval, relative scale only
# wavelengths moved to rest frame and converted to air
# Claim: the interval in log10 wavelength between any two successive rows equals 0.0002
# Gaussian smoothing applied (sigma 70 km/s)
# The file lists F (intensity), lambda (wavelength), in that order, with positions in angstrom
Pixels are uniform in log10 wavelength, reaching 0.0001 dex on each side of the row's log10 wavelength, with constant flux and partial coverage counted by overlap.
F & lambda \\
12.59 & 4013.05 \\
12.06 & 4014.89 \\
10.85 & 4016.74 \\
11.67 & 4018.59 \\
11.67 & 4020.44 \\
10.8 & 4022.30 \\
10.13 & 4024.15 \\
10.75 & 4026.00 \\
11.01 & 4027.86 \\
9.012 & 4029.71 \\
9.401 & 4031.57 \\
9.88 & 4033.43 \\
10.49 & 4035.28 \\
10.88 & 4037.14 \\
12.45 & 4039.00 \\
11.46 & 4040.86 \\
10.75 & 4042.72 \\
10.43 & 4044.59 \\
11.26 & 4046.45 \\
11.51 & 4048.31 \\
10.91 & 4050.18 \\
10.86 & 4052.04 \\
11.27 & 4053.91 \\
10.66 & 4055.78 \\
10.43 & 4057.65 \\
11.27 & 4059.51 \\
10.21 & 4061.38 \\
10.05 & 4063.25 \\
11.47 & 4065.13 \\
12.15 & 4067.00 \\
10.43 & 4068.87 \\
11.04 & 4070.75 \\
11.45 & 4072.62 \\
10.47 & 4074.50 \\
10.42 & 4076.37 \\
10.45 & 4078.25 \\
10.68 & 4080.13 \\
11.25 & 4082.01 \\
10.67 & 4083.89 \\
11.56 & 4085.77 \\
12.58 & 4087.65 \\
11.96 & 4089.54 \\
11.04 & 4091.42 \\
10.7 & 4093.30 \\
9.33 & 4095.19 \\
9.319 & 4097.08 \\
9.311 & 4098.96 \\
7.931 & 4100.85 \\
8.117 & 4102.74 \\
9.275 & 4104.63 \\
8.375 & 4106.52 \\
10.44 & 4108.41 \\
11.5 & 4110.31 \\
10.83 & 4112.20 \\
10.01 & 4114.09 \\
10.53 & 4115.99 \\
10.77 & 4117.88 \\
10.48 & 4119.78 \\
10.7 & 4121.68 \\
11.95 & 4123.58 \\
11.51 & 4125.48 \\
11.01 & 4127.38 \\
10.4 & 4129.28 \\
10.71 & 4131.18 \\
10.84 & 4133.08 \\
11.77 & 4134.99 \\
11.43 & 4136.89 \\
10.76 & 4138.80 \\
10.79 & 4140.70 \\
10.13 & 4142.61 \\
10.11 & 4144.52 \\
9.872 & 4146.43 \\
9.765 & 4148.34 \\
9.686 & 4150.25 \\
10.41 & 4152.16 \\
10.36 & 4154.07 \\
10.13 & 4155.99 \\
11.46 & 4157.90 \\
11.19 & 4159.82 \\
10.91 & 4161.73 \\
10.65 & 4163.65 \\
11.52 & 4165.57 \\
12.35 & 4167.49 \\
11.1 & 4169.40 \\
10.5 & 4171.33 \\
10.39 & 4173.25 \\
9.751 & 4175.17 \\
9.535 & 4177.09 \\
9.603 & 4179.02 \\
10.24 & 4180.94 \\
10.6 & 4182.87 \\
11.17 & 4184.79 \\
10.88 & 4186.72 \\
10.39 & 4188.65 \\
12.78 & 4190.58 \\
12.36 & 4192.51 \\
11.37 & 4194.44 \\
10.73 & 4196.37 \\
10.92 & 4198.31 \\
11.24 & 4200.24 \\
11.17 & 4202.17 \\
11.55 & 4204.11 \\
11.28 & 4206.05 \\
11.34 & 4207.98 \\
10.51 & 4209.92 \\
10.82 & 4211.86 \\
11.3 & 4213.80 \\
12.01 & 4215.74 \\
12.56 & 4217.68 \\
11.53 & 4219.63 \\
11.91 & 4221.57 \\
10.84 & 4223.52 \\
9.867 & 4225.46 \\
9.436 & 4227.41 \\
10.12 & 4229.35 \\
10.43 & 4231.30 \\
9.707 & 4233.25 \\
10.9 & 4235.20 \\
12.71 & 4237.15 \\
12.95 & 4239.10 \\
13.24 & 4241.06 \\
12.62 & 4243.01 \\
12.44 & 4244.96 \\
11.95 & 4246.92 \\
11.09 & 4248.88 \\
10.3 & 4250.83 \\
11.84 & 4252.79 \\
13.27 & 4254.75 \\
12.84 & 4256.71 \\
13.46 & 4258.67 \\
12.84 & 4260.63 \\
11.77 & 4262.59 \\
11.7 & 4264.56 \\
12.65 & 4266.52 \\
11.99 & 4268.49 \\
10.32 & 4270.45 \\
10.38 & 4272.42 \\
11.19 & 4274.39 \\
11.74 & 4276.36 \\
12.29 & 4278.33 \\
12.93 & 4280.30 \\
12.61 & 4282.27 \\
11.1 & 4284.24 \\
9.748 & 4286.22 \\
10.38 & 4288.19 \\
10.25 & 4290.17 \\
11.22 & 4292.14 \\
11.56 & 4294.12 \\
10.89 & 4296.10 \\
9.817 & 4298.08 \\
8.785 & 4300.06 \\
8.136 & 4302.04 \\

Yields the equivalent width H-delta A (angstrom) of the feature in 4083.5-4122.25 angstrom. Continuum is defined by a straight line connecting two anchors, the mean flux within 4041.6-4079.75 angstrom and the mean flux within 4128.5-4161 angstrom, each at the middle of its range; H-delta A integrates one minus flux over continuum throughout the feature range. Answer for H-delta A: 1.7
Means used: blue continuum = 10.9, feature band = 10.2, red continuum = 10.6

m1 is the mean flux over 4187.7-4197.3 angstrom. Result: 11.5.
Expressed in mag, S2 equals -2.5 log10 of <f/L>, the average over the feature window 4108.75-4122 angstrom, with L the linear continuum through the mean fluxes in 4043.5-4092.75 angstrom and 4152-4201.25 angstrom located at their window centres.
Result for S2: 0.03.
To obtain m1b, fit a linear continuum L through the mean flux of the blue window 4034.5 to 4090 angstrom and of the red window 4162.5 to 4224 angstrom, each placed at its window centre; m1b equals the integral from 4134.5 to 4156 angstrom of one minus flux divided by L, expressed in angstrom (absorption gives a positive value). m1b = 1.3 angstrom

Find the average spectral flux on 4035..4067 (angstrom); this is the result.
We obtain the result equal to 11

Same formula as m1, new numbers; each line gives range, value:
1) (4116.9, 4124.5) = 11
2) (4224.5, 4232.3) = 9.96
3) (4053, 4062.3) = 10.8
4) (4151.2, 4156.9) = 10.3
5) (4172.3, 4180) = 9.83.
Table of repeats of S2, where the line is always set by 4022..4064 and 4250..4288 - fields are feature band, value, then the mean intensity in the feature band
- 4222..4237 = 0.12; 10.4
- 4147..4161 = 0.08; 10.4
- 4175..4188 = 0.11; 10.3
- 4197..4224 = 0.02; 11.4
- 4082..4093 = -0.06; 11.5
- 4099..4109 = 0.24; 8.81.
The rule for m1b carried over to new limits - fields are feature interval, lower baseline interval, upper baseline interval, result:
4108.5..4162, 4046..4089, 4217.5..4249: 2.2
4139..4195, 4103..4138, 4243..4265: 2.5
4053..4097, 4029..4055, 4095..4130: -1.9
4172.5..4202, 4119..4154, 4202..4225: 0.9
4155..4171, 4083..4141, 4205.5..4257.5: -0.3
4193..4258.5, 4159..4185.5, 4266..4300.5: -3.4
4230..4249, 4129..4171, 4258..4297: -0.9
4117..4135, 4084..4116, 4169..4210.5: -1.0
